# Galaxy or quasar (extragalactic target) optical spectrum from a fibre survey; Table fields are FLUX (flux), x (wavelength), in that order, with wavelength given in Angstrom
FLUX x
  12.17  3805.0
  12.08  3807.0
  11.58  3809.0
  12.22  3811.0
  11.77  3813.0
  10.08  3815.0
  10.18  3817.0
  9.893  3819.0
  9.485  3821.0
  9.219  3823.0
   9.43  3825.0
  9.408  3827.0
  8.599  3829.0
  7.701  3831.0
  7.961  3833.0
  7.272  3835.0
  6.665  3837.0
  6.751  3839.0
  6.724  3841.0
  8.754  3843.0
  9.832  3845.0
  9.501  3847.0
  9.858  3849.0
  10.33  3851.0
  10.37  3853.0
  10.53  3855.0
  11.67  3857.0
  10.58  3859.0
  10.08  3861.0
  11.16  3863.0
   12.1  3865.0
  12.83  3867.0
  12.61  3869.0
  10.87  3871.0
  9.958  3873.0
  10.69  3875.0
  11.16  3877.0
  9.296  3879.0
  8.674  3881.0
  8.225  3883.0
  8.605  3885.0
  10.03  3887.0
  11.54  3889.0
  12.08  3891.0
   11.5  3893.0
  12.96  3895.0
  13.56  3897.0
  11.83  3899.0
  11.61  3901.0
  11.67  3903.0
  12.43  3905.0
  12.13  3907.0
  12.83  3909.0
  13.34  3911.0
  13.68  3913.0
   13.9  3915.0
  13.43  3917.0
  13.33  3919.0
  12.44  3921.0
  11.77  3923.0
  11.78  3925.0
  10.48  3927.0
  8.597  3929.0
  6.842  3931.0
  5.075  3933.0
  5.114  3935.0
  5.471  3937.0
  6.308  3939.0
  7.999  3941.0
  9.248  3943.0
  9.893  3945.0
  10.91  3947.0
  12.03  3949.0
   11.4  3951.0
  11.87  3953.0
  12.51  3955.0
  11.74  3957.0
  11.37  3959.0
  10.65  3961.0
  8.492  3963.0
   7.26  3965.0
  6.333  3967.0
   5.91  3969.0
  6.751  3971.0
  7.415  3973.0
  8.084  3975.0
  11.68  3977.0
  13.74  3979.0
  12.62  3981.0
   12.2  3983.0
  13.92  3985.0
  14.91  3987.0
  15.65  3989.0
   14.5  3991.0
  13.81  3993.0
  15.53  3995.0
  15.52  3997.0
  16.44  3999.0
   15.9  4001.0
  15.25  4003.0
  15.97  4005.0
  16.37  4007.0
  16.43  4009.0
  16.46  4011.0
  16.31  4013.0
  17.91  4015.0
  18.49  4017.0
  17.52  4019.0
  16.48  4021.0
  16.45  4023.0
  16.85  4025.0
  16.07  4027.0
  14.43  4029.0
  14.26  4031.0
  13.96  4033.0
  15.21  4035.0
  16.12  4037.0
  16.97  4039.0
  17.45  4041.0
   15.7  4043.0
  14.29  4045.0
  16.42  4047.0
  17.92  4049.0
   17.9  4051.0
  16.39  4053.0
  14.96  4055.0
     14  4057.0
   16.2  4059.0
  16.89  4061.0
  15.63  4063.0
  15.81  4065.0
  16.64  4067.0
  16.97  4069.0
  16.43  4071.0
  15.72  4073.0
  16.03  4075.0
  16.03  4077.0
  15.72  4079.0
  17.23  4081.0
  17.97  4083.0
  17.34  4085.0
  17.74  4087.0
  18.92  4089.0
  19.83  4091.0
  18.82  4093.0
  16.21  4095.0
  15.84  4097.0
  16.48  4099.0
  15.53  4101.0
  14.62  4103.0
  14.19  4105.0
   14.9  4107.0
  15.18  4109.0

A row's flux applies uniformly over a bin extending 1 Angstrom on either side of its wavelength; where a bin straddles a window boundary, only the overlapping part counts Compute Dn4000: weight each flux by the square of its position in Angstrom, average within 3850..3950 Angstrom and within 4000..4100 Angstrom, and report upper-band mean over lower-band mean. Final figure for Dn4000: 1.7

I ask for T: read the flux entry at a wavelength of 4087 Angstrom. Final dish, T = 17.74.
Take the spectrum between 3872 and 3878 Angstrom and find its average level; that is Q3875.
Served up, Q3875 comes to 10.6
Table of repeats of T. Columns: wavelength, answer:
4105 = 14.19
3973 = 7.415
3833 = 7.961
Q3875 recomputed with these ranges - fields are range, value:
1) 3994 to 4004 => 15.7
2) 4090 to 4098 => 17.7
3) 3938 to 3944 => 7.85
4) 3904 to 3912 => 12.7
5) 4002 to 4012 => 16.1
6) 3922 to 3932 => 9.89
